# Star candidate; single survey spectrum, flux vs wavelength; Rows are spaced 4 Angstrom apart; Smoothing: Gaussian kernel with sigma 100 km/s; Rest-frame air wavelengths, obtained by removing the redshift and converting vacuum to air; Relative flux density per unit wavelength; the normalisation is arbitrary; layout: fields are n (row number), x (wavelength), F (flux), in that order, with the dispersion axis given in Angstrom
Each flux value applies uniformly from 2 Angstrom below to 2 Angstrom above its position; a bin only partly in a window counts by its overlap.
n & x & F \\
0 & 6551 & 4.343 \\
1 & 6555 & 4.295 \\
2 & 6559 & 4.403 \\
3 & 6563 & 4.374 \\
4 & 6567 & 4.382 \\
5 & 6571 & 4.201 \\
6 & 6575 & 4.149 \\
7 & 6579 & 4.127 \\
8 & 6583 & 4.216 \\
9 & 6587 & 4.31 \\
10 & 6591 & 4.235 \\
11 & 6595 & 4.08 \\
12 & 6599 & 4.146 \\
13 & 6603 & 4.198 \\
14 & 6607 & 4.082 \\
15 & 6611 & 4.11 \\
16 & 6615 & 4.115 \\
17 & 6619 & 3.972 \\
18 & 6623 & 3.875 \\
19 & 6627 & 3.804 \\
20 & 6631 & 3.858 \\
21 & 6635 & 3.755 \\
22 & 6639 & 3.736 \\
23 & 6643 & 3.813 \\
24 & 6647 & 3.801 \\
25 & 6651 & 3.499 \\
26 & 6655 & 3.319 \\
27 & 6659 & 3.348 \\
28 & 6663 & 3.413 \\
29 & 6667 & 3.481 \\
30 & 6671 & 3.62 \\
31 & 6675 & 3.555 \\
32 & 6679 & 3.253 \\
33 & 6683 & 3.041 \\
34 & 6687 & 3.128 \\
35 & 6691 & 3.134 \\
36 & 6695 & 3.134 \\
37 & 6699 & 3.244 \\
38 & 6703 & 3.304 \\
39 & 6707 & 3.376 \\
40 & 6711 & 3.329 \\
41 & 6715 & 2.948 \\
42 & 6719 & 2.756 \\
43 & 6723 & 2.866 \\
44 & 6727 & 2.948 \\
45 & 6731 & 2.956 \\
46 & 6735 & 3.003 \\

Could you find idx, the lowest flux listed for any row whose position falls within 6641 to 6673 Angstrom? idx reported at 3.319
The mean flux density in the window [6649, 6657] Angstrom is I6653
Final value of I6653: 3.41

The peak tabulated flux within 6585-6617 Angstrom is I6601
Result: 4.31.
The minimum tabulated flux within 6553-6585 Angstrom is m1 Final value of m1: 4.127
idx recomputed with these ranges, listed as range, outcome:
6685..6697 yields 3.128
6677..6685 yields 3.041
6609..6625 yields 3.875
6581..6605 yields 4.08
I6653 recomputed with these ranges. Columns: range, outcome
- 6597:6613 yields 4.13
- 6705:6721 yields 3.1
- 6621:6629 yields 3.84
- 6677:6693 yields 3.14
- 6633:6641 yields 3.75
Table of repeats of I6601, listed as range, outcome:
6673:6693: 3.555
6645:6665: 3.801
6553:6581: 4.403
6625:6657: 3.858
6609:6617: 4.115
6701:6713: 3.376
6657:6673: 3.62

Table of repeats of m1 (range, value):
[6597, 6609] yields 4.082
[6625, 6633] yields 3.804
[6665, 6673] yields 3.481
